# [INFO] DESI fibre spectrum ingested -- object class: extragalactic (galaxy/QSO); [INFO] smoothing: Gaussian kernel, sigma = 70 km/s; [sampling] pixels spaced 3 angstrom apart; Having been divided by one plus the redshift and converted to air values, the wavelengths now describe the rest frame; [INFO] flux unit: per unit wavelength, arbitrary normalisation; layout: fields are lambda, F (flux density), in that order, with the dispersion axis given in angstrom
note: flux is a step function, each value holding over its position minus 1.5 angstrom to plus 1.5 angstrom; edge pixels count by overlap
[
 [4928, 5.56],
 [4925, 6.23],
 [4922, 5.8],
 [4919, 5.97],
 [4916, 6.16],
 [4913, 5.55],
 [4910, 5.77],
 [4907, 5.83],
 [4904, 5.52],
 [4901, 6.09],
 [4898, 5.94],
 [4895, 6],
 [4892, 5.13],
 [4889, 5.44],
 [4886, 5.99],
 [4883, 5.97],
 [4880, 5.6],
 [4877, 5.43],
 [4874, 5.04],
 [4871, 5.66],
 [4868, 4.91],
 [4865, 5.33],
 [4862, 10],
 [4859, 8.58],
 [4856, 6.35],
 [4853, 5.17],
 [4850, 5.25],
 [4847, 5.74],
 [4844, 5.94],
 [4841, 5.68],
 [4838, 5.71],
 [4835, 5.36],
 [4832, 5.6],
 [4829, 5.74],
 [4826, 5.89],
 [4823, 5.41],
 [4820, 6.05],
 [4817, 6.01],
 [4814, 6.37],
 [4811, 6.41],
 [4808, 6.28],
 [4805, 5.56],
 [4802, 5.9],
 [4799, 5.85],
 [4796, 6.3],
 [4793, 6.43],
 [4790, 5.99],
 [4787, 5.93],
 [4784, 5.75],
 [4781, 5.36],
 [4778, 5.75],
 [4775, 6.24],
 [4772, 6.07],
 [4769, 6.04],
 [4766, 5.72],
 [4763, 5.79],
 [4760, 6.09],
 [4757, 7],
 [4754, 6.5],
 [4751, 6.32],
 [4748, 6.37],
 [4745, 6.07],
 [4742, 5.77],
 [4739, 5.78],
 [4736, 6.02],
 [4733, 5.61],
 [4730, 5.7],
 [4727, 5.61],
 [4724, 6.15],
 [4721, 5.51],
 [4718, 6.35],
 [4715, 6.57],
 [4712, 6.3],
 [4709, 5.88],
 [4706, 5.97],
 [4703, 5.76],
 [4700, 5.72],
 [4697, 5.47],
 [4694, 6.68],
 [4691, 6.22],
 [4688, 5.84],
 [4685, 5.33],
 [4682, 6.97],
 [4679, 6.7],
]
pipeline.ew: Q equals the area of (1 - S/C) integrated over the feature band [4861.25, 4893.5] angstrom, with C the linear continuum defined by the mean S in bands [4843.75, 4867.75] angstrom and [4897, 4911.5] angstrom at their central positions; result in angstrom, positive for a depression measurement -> 2.3 angstrom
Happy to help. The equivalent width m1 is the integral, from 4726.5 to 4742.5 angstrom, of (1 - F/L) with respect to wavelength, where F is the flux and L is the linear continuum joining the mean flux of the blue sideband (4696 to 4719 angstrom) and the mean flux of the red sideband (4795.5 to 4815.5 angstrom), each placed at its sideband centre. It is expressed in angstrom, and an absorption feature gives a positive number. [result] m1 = 0.7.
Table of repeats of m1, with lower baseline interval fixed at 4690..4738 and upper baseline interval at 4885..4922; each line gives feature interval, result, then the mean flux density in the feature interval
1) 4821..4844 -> 0.8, 5.66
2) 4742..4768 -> -1.2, 6.2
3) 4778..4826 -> -0.7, 5.96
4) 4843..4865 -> -3.1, 6.64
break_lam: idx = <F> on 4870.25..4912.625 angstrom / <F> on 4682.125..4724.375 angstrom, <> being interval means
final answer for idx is 0.94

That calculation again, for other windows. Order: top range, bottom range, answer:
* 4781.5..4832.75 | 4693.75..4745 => 1.01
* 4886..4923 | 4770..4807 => 0.97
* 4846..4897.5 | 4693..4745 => 1.01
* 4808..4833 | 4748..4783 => 0.98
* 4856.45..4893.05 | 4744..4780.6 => 0.99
